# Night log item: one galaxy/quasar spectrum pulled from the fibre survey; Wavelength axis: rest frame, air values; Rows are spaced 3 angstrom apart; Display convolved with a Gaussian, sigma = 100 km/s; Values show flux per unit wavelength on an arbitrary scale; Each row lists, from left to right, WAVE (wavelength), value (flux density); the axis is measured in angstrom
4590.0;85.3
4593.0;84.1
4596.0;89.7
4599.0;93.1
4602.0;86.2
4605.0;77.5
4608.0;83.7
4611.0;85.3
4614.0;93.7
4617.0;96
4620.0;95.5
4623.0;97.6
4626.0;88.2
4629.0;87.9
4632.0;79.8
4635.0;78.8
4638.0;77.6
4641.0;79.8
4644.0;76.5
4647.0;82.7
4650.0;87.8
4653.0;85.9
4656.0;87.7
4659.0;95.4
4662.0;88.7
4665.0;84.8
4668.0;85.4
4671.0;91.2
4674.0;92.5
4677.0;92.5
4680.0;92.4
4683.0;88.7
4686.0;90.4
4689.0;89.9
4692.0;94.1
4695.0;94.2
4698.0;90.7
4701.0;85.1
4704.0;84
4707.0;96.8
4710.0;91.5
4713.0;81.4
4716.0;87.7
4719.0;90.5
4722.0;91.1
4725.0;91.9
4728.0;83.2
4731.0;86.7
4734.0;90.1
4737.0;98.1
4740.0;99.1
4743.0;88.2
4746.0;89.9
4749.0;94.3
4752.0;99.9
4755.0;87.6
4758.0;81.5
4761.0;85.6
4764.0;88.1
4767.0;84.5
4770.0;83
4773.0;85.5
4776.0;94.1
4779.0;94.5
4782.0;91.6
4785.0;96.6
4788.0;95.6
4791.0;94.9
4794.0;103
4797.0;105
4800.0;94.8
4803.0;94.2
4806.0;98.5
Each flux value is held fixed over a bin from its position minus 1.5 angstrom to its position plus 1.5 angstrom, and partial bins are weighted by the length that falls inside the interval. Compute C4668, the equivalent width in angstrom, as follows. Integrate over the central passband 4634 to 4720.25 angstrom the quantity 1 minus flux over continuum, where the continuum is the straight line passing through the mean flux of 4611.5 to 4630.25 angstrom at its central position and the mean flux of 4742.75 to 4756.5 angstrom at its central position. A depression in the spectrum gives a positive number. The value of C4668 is 4.5 angstrom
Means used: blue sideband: 92.8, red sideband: 92.3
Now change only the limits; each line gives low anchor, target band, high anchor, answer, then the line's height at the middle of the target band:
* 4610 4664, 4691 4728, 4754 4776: -1.4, 86.2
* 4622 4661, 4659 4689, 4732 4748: -0.8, 87.6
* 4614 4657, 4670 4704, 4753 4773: -1.9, 85.8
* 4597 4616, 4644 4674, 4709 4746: 0.3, 88.2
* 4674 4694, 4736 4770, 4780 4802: 1.8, 95.2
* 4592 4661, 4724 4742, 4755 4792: -0.6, 88.7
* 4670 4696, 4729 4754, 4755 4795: -0.6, 90.9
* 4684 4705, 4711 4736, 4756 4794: 0.5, 90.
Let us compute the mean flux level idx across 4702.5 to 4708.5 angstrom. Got 90.4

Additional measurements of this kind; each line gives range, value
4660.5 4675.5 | 88.5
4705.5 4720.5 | 89.6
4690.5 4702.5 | 91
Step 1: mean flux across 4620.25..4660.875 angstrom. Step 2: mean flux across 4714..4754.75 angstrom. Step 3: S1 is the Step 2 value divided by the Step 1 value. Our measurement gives 1.07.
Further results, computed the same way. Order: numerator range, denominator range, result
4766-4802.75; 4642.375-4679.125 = 1.07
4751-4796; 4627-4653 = 1.11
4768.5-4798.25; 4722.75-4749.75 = 1.03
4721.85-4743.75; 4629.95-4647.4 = 1.15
